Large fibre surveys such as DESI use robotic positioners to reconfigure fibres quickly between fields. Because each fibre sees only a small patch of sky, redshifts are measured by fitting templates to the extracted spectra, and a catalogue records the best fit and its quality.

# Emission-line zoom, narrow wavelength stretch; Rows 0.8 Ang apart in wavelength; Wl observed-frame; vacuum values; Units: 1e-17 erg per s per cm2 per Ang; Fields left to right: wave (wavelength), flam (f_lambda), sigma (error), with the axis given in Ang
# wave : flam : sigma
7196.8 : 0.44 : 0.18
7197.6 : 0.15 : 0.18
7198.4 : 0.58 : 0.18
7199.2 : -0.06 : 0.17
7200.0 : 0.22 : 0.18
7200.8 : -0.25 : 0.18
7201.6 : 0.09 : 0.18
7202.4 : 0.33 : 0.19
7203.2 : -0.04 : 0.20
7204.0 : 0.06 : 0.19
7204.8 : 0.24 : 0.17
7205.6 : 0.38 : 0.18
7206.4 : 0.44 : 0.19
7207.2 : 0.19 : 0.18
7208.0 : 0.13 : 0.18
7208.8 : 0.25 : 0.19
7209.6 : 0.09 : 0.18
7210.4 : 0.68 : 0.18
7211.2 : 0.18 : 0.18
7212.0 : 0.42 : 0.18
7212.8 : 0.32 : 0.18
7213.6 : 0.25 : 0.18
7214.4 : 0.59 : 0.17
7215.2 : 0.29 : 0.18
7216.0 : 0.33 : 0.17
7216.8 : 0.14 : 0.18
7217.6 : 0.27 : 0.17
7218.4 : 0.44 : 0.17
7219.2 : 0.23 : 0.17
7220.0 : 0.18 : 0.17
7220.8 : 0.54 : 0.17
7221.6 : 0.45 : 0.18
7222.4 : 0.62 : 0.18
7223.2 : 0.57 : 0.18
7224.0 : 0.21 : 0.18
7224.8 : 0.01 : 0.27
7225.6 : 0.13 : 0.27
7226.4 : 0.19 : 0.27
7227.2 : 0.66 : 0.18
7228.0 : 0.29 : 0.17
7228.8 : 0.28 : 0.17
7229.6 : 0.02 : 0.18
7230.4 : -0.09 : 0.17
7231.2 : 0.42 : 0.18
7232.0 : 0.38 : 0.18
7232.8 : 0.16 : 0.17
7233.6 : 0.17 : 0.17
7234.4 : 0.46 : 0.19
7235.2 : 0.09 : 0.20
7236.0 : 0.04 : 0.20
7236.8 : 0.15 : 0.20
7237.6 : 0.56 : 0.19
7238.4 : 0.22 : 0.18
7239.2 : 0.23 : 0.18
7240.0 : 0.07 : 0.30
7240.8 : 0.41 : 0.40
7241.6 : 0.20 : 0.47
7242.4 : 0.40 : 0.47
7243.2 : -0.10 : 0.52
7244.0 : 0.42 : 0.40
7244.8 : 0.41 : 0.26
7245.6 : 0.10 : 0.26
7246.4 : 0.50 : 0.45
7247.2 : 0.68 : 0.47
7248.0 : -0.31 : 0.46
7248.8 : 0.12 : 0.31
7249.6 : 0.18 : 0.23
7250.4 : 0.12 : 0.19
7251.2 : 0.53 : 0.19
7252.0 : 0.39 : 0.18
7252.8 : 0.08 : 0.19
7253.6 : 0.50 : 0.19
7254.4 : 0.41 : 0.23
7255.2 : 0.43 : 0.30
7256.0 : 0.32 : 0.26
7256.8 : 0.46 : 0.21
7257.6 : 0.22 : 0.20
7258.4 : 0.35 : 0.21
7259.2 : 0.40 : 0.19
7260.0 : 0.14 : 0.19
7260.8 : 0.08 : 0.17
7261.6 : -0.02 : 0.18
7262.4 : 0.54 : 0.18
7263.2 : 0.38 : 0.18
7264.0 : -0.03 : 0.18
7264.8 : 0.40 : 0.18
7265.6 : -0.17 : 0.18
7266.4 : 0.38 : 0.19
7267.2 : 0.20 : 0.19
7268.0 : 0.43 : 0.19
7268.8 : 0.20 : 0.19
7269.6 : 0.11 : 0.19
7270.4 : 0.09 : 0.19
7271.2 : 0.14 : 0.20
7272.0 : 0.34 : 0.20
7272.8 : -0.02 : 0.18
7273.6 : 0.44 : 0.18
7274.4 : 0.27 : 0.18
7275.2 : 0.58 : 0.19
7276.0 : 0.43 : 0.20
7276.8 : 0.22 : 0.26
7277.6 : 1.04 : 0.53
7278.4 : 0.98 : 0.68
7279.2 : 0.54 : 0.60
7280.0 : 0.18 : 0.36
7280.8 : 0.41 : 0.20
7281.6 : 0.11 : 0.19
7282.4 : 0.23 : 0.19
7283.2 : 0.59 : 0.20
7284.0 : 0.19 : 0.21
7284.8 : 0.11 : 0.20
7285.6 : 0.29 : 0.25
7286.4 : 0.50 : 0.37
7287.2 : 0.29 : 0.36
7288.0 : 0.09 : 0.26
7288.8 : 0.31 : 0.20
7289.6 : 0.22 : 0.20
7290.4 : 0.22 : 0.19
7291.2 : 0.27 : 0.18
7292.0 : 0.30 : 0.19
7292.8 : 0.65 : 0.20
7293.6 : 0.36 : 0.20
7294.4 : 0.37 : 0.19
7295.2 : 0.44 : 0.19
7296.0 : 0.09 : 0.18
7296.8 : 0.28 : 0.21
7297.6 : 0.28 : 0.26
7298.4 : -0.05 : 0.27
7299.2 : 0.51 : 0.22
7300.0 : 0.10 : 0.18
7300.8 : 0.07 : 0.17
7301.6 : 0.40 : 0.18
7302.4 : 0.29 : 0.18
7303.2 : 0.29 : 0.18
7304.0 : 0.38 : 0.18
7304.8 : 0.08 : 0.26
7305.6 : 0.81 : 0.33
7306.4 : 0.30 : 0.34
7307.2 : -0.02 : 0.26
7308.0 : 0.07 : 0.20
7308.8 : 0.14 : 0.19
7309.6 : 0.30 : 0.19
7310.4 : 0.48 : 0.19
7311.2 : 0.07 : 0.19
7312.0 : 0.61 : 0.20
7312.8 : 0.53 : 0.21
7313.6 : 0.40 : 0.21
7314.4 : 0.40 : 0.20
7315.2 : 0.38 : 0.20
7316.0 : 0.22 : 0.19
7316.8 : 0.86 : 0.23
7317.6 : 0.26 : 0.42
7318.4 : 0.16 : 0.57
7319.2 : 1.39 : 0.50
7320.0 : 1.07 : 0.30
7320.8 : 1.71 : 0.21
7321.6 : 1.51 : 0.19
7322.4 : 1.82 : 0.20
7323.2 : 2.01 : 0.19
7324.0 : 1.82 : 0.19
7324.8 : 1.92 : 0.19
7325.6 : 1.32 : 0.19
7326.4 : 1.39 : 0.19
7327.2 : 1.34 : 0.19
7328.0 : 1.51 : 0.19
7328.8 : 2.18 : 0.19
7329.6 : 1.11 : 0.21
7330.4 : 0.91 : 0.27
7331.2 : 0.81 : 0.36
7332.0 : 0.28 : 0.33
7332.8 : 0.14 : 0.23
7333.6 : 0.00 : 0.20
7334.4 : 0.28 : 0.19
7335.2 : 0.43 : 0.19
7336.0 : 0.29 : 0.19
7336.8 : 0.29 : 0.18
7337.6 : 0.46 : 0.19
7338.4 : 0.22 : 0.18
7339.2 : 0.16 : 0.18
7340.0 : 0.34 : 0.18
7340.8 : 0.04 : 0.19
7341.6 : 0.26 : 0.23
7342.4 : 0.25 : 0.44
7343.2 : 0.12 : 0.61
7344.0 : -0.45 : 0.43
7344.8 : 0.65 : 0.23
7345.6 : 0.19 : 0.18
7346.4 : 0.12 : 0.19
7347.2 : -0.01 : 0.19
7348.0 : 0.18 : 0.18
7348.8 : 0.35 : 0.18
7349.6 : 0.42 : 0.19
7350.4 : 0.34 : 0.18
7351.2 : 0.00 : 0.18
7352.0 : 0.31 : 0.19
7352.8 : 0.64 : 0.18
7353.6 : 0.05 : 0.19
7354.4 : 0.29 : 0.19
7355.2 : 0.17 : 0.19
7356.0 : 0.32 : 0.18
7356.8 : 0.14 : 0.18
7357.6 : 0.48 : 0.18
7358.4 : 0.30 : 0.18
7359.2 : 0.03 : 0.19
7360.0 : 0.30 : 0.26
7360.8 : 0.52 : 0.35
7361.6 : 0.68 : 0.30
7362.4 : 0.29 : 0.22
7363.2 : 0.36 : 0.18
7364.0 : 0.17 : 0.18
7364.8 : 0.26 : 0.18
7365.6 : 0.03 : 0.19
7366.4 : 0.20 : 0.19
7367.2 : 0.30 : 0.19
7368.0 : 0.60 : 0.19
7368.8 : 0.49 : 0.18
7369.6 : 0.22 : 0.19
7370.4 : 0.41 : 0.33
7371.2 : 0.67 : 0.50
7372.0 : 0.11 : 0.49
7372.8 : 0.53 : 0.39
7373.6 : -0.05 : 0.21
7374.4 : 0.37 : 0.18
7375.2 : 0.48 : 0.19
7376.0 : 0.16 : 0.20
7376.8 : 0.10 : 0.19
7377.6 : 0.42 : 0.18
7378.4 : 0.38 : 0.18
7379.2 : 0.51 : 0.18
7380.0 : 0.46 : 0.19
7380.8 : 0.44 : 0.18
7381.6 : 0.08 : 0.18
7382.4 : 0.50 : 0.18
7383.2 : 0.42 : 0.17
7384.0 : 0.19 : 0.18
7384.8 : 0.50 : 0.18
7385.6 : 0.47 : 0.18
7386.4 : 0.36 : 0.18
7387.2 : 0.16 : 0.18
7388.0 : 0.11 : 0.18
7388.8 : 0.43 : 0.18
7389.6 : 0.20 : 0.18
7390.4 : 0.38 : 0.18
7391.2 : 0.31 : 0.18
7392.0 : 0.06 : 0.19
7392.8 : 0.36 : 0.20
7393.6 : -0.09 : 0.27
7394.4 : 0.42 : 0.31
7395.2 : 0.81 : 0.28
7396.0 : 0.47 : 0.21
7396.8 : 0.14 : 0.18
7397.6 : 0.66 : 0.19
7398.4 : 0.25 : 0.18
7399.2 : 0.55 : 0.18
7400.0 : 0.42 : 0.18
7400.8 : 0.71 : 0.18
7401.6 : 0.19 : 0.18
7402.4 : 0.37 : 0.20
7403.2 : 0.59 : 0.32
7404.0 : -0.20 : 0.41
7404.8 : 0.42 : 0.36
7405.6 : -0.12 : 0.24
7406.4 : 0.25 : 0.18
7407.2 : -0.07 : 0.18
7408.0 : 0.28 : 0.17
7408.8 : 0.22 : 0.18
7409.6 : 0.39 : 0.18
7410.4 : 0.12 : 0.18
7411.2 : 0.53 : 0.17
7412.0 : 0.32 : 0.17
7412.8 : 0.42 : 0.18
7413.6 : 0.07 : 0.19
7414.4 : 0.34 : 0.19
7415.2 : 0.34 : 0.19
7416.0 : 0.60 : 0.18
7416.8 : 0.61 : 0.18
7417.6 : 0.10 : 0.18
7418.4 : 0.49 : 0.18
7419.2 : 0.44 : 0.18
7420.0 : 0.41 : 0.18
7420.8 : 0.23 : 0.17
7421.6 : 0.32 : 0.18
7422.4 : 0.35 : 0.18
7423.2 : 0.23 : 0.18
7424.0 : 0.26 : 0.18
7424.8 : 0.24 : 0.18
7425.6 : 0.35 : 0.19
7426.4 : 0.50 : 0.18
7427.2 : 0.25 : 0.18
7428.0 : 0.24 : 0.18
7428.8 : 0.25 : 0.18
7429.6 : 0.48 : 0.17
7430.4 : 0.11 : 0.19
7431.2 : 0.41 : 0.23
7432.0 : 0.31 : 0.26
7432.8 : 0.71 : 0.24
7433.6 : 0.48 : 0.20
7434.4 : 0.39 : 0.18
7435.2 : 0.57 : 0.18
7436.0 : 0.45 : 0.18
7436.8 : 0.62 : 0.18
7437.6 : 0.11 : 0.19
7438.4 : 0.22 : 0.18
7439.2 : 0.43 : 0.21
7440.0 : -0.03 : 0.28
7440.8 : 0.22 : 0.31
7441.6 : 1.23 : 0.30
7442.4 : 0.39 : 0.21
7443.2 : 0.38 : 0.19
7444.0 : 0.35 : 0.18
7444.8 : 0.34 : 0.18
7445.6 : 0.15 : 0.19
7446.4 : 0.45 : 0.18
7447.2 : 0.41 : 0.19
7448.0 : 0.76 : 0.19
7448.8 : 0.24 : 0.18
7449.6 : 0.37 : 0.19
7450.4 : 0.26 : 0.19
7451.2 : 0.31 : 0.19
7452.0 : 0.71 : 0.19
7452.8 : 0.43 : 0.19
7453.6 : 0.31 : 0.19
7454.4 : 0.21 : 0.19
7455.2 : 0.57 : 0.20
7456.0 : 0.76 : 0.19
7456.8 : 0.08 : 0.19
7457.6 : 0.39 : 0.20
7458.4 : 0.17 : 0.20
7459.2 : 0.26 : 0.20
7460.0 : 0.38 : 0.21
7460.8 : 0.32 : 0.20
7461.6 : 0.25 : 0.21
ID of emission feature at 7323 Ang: [O II] 3727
